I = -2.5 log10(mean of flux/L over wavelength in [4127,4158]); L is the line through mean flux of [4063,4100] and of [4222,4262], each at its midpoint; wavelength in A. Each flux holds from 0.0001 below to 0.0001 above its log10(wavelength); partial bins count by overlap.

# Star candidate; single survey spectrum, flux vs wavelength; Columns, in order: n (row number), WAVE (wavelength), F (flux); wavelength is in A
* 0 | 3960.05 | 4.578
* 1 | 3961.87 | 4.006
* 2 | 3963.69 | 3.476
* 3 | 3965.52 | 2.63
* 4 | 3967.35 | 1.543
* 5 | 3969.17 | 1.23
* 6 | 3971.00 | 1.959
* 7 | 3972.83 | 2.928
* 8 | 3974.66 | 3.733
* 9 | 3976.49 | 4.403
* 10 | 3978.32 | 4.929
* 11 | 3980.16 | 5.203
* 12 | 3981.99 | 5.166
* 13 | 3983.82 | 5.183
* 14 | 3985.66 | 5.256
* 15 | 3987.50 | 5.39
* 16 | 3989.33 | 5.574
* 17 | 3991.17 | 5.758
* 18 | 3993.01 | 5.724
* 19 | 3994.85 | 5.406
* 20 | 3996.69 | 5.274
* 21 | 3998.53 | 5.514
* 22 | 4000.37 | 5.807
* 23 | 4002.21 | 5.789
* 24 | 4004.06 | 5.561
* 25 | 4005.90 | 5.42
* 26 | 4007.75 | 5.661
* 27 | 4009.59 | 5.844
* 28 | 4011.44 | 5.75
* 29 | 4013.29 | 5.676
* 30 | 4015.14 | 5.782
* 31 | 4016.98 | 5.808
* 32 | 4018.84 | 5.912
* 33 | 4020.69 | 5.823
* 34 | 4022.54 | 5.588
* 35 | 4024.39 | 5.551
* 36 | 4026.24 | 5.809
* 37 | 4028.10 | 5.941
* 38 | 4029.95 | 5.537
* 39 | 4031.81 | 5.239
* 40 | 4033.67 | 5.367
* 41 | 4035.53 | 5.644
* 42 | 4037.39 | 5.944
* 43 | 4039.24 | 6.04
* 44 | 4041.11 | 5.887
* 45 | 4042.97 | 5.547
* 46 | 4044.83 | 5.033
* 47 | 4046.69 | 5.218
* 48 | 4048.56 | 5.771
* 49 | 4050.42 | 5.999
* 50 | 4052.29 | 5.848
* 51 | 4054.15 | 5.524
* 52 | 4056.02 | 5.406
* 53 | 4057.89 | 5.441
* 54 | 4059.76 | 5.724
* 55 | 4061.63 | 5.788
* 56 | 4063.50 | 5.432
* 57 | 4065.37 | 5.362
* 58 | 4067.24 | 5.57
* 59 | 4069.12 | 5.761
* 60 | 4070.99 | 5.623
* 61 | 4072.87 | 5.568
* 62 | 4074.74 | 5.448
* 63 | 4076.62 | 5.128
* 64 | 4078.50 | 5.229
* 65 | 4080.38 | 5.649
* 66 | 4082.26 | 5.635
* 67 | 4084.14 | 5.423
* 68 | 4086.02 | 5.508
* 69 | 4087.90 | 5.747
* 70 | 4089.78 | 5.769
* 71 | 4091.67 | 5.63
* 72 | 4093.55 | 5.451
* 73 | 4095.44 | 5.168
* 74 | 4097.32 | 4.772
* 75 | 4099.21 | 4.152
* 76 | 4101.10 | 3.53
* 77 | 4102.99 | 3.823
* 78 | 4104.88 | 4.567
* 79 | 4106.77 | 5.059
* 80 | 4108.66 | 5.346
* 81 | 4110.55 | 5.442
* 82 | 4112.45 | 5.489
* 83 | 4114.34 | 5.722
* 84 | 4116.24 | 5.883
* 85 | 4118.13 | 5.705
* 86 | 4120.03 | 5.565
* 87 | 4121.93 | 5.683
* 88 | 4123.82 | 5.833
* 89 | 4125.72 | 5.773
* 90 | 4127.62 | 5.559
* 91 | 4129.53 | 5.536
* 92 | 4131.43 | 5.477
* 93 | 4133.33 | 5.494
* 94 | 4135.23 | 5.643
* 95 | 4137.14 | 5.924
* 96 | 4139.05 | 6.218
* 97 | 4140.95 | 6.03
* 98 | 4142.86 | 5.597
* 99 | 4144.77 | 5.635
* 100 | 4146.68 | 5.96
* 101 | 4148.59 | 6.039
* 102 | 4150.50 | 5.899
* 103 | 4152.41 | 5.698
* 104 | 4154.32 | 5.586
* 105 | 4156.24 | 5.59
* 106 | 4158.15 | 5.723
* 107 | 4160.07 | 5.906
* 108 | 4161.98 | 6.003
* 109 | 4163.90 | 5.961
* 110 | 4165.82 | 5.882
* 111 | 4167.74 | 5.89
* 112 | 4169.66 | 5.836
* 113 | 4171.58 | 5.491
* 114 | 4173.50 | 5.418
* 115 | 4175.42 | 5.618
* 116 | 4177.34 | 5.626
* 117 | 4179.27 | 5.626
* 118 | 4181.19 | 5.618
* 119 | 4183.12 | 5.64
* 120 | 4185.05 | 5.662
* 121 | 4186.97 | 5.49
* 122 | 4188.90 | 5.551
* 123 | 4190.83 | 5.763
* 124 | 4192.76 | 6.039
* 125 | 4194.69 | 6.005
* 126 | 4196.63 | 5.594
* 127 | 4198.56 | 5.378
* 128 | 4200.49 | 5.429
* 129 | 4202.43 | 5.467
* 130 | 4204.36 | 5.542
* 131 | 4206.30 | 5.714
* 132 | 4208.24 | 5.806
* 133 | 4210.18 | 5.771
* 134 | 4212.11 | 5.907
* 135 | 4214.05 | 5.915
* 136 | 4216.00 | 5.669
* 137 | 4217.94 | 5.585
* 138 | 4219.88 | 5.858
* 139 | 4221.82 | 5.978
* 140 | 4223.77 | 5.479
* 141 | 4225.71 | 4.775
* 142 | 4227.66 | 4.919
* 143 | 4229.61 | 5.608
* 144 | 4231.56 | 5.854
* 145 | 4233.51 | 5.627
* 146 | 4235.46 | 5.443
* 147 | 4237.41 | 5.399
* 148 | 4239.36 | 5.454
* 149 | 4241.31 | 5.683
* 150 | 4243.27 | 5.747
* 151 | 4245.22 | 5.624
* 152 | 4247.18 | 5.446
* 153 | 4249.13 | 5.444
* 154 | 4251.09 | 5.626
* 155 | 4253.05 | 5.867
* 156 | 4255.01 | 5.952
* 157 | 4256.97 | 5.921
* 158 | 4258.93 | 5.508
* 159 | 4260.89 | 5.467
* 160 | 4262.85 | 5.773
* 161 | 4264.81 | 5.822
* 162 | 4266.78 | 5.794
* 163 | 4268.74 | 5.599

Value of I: -0.05 mag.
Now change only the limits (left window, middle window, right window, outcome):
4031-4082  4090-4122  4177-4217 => 0.099 mag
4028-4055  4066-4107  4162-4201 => 0.091 mag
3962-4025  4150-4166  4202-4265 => -0.079 mag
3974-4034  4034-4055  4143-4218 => -0.027 mag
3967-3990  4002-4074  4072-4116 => -0.211 mag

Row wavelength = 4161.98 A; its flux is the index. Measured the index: 6.003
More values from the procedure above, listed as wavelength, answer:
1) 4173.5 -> 5.418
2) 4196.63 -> 5.594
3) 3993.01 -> 5.724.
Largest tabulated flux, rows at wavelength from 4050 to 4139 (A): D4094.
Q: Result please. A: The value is 5.999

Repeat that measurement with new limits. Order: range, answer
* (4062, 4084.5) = 5.761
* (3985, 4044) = 6.04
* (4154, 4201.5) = 6.039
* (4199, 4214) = 5.907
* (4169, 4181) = 5.836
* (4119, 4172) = 6.218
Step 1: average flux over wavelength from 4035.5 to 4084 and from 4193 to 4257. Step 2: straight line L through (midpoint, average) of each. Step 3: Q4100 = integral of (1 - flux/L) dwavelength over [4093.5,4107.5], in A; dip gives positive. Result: 2.7 A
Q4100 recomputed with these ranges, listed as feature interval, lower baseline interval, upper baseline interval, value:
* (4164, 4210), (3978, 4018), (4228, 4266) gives -0.4 A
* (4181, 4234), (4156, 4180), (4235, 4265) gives 0.6 A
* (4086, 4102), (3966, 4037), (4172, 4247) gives 0.8 A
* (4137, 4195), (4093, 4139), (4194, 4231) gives -3.4 A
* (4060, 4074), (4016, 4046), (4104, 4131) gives 0.0 A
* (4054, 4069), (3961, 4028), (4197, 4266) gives -1.3 A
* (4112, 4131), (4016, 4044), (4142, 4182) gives 0.2 A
